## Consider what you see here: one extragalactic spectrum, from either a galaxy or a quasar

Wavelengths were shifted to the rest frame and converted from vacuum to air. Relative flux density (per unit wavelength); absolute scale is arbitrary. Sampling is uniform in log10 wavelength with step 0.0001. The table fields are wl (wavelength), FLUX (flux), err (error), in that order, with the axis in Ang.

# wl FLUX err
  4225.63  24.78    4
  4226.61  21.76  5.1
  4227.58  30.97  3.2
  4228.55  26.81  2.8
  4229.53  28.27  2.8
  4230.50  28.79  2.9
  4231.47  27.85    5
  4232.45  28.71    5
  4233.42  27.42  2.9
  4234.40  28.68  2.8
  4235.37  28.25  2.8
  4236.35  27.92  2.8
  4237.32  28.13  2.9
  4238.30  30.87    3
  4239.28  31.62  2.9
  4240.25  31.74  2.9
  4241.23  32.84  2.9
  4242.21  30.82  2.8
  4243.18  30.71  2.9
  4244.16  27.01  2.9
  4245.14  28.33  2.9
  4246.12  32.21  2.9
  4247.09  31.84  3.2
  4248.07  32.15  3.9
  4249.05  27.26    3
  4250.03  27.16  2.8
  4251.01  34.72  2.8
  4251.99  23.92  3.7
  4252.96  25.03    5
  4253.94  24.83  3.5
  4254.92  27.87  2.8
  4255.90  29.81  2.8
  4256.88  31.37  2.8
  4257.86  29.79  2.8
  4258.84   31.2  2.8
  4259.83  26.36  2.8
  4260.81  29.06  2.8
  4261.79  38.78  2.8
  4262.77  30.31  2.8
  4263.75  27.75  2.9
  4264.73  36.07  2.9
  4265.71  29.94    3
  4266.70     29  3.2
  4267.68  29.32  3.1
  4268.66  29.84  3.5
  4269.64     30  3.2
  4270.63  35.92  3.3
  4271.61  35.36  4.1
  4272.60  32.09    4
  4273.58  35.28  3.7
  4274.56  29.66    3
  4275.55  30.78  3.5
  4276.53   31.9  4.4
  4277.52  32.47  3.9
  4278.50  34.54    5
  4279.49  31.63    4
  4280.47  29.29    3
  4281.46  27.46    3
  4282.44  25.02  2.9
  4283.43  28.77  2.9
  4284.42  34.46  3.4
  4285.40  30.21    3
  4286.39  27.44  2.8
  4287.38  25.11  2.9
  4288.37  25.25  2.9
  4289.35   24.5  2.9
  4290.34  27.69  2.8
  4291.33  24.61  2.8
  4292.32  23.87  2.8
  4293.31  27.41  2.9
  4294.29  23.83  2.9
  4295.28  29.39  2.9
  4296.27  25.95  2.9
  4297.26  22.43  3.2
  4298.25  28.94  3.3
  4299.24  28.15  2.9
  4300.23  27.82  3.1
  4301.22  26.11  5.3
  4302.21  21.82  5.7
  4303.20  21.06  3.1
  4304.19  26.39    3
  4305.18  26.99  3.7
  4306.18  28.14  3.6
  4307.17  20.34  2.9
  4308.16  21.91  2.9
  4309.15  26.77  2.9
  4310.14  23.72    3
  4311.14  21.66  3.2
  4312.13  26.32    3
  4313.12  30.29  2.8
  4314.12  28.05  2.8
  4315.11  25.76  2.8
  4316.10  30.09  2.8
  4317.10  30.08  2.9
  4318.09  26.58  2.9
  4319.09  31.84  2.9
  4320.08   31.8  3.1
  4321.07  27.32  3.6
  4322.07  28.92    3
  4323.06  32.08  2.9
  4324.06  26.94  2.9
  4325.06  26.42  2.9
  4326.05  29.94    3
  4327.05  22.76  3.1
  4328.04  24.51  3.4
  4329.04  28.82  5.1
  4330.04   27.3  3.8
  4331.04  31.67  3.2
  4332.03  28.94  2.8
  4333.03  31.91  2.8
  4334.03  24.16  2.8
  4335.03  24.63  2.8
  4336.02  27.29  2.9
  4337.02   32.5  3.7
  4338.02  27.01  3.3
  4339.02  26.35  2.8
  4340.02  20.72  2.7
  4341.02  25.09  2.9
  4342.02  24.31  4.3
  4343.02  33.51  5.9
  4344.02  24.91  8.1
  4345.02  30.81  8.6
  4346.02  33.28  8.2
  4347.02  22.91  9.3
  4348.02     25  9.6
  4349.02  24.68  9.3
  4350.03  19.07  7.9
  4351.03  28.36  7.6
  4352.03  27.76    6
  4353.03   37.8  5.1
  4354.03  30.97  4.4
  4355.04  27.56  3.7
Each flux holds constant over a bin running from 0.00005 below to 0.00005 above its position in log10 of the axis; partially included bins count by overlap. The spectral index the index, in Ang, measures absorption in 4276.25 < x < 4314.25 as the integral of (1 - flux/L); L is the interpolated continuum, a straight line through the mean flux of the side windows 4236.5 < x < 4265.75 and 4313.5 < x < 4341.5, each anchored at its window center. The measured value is 2.6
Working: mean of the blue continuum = 30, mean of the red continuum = 27.8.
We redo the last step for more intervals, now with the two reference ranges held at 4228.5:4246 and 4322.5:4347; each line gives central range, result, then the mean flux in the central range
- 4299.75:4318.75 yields 1.5 Ang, 25.8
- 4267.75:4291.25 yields -1.2 Ang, 30.1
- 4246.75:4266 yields -0.5 Ang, 29.7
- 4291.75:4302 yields 0.7 Ang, 26.3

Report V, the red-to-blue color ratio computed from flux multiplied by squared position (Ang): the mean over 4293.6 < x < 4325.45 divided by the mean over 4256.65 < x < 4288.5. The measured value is 0.9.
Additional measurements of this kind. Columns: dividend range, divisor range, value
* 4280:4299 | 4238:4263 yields 0.92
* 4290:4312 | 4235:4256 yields 0.88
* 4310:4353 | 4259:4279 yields 0.89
